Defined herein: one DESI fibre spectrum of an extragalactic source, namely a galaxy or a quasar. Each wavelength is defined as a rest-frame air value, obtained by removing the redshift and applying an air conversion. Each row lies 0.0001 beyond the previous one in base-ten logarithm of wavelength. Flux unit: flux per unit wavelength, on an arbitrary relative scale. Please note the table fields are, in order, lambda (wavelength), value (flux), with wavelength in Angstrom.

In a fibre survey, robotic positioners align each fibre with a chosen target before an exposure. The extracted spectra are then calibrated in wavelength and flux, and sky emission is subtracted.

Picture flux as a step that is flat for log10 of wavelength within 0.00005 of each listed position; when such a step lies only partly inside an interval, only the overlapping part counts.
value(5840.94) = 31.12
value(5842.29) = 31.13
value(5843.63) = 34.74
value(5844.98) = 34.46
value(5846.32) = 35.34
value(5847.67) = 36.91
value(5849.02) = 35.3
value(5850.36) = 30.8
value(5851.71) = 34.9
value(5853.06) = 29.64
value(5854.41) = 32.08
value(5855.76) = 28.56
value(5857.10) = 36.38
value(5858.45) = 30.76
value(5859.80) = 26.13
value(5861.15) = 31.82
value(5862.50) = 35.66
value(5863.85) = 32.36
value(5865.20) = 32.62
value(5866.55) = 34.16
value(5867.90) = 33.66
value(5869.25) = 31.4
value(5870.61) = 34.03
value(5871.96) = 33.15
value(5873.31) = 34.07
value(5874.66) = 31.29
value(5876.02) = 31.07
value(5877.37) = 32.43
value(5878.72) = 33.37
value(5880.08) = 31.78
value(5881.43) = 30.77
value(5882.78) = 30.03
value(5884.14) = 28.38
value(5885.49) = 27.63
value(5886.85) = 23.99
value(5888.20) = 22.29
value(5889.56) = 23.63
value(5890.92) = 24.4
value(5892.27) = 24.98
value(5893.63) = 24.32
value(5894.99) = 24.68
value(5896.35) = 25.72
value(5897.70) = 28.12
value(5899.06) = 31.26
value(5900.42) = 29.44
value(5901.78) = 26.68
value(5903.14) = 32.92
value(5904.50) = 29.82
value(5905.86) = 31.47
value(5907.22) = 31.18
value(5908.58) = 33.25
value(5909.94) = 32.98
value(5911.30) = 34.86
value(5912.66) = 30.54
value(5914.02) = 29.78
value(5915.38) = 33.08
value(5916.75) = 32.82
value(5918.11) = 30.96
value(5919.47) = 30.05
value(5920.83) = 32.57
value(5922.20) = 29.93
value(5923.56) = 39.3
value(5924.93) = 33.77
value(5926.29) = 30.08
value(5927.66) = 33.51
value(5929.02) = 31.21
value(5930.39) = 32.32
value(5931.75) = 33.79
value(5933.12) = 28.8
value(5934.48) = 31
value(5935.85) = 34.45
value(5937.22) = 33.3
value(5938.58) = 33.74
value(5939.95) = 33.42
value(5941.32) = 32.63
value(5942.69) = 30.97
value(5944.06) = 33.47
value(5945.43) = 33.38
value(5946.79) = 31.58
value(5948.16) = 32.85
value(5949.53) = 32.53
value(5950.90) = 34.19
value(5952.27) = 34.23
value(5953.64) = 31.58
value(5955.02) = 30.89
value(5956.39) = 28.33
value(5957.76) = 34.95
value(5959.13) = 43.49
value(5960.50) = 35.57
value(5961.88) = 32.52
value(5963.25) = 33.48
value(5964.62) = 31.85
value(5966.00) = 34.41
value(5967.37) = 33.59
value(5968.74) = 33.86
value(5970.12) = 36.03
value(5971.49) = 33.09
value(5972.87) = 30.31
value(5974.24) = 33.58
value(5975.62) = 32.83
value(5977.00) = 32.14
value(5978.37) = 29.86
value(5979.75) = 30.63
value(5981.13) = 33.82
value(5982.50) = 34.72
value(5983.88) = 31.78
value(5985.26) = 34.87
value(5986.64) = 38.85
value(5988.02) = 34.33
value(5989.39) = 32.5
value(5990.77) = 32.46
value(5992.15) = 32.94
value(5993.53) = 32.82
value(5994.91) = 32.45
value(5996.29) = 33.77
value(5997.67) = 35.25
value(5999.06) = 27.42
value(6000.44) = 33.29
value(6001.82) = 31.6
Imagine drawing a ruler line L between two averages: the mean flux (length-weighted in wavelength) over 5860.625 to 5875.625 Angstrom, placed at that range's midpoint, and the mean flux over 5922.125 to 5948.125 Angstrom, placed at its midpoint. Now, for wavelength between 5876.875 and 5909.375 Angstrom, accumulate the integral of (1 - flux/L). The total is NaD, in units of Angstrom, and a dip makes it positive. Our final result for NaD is 4.45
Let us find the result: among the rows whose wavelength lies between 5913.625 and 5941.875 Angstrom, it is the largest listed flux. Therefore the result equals 39.3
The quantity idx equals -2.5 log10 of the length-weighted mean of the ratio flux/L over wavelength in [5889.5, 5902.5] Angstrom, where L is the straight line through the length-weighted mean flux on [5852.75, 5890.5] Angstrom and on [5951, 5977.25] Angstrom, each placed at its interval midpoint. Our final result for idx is 0.19 mag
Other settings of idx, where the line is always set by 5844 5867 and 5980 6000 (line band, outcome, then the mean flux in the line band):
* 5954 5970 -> -0.02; 33.9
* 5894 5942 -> 0.05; 31.5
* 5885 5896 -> 0.32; 24.5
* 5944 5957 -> 0.03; 32.3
